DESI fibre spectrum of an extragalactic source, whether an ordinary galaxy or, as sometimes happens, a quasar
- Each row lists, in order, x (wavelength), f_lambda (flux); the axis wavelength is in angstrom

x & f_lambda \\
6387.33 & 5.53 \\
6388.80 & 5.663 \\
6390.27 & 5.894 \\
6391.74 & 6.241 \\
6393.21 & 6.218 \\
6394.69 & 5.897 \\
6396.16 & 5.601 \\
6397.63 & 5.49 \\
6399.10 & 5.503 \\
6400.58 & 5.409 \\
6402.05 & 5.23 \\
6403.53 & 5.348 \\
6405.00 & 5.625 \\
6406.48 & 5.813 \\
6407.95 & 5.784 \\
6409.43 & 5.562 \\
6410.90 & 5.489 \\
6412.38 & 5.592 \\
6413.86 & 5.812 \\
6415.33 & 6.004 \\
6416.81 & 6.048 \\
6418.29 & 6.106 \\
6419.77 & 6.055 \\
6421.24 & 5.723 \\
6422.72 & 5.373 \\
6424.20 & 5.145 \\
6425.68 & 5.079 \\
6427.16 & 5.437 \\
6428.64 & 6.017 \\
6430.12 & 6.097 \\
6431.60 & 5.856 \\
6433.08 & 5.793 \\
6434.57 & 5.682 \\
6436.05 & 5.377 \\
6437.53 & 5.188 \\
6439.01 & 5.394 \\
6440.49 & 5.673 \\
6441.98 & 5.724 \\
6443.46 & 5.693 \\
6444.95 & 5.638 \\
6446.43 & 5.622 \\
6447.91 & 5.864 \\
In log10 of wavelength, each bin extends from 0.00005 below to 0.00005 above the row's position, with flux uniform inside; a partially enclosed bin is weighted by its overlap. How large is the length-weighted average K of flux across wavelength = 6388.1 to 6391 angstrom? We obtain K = 5.78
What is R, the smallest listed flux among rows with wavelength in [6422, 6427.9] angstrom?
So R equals 5.079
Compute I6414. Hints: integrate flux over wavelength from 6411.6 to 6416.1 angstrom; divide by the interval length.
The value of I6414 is 5.8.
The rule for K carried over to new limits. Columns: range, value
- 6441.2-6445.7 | 5.68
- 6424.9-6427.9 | 5.26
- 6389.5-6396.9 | 5.97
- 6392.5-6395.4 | 6.04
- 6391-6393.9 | 6.24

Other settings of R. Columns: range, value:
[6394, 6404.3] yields 5.23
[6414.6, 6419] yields 6.004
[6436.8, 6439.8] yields 5.188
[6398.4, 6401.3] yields 5.409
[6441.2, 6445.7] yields 5.638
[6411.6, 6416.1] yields 5.592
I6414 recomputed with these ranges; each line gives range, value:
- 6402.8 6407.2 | 5.59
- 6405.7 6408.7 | 5.79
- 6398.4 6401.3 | 5.44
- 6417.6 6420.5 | 6.08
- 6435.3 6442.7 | 5.47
